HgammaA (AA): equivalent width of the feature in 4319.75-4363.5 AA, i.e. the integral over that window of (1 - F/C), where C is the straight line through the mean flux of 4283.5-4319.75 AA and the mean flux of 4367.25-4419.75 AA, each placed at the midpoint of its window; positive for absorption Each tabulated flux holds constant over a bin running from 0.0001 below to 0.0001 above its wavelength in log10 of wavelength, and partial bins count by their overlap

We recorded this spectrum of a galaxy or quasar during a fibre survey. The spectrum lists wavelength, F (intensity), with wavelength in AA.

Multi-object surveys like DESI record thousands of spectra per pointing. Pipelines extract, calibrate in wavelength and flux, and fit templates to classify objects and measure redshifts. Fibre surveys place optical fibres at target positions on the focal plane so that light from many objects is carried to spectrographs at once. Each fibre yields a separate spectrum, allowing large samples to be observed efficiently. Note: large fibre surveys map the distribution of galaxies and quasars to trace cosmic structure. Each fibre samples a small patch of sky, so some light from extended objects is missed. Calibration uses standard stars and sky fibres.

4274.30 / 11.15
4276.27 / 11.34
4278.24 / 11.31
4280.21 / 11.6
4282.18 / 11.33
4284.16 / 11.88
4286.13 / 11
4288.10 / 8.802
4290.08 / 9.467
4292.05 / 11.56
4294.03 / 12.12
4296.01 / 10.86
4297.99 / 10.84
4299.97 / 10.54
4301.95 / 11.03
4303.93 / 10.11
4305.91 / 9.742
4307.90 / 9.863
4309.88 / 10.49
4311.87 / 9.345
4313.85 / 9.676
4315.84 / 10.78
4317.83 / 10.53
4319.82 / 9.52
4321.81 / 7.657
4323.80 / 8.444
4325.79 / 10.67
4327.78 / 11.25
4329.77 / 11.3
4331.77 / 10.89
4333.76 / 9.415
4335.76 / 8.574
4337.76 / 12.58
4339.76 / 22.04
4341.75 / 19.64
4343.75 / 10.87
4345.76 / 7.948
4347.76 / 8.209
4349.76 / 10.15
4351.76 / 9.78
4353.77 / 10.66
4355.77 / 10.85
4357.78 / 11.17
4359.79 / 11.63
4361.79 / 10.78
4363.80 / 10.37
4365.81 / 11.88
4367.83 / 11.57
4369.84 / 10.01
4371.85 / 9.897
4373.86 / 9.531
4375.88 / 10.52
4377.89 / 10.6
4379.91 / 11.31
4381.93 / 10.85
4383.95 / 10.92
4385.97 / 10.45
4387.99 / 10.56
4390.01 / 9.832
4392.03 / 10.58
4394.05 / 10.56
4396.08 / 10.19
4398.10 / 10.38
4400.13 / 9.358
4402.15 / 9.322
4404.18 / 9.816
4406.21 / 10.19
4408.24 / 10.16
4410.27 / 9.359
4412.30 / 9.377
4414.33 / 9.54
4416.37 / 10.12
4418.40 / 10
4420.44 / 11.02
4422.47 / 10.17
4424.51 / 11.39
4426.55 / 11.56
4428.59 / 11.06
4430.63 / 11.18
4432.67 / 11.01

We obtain -3.3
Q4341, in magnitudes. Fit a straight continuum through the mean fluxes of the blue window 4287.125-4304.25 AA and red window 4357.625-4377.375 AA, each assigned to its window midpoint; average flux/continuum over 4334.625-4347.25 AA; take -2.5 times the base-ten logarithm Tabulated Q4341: -0.24 mag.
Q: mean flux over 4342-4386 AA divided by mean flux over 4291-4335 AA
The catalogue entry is 1.03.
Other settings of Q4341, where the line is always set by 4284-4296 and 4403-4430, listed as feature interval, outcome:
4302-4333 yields 0.06 mag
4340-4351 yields -0.15 mag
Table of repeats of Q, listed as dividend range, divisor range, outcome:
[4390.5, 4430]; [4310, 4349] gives 0.93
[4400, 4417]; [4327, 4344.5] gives 0.75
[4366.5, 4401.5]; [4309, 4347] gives 0.94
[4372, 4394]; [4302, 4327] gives 1.07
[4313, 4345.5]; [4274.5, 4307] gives 1.05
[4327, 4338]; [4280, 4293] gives 0.98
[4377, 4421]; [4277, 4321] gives 0.97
